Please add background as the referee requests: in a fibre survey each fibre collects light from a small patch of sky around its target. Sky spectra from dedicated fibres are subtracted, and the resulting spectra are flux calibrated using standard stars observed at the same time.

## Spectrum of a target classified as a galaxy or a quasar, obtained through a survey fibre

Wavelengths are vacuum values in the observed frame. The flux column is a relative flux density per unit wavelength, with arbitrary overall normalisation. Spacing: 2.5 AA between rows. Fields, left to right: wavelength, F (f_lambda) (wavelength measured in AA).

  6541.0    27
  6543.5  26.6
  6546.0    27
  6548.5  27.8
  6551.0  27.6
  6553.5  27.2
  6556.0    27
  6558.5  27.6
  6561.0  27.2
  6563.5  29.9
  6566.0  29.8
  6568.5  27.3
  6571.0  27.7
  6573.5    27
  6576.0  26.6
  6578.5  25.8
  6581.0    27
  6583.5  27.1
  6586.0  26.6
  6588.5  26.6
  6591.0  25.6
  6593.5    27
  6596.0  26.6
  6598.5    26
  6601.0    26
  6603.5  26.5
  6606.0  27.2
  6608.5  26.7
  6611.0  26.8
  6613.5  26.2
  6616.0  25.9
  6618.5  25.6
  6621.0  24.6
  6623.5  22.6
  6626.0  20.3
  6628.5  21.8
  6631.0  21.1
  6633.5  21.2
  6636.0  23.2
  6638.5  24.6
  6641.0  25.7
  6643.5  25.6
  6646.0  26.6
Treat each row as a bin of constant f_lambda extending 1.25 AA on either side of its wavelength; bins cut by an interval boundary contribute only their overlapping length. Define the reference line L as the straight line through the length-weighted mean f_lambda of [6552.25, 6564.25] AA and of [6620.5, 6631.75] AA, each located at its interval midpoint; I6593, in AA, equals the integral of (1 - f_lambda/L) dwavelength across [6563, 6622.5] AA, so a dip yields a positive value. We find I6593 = -4.7 AA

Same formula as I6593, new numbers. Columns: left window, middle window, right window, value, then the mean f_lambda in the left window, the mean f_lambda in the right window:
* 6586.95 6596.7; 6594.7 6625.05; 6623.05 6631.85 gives -2.5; 26.4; 21.4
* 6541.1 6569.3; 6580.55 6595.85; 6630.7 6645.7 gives -0.3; 27.7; 23.9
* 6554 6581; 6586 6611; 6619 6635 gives -1.8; 27.6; 22.1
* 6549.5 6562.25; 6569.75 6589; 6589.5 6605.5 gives 0.0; 27.3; 26.3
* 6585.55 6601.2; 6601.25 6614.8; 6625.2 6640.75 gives -1.0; 26.4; 22.3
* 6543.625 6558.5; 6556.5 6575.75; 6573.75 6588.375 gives -0.7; 27.3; 26.6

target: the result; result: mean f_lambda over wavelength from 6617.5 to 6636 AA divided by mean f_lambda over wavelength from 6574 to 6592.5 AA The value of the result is 0.85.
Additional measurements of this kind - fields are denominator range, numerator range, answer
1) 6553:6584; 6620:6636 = 0.80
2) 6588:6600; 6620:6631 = 0.84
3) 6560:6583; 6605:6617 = 0.96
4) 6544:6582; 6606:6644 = 0.88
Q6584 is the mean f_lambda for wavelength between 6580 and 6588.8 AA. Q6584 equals 26.8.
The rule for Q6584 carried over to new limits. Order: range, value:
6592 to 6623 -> 26.2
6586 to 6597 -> 26.5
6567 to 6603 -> 26.7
